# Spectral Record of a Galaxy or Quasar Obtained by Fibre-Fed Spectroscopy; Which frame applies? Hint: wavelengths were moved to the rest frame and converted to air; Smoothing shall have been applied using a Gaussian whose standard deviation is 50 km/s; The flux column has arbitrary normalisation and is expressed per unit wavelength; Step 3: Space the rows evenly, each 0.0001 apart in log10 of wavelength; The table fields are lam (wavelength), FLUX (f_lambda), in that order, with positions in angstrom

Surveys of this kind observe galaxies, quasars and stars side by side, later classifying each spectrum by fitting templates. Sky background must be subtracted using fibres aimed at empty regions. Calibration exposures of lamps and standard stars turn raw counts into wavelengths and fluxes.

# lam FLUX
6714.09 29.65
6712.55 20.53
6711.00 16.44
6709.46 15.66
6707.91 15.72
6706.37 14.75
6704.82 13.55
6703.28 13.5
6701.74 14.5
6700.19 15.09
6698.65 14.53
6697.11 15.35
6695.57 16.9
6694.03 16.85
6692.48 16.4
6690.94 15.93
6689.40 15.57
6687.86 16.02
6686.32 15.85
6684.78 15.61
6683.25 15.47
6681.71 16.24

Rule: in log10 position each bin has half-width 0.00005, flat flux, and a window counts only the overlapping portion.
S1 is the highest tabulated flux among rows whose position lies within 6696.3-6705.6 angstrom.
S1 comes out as 15.35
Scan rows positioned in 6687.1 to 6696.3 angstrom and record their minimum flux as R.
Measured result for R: 15.57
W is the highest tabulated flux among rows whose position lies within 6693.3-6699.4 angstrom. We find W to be 16.9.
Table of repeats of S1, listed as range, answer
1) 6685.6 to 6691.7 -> 16.02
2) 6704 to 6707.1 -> 14.75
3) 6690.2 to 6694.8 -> 16.85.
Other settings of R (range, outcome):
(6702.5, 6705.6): 13.5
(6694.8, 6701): 14.53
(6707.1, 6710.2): 15.66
